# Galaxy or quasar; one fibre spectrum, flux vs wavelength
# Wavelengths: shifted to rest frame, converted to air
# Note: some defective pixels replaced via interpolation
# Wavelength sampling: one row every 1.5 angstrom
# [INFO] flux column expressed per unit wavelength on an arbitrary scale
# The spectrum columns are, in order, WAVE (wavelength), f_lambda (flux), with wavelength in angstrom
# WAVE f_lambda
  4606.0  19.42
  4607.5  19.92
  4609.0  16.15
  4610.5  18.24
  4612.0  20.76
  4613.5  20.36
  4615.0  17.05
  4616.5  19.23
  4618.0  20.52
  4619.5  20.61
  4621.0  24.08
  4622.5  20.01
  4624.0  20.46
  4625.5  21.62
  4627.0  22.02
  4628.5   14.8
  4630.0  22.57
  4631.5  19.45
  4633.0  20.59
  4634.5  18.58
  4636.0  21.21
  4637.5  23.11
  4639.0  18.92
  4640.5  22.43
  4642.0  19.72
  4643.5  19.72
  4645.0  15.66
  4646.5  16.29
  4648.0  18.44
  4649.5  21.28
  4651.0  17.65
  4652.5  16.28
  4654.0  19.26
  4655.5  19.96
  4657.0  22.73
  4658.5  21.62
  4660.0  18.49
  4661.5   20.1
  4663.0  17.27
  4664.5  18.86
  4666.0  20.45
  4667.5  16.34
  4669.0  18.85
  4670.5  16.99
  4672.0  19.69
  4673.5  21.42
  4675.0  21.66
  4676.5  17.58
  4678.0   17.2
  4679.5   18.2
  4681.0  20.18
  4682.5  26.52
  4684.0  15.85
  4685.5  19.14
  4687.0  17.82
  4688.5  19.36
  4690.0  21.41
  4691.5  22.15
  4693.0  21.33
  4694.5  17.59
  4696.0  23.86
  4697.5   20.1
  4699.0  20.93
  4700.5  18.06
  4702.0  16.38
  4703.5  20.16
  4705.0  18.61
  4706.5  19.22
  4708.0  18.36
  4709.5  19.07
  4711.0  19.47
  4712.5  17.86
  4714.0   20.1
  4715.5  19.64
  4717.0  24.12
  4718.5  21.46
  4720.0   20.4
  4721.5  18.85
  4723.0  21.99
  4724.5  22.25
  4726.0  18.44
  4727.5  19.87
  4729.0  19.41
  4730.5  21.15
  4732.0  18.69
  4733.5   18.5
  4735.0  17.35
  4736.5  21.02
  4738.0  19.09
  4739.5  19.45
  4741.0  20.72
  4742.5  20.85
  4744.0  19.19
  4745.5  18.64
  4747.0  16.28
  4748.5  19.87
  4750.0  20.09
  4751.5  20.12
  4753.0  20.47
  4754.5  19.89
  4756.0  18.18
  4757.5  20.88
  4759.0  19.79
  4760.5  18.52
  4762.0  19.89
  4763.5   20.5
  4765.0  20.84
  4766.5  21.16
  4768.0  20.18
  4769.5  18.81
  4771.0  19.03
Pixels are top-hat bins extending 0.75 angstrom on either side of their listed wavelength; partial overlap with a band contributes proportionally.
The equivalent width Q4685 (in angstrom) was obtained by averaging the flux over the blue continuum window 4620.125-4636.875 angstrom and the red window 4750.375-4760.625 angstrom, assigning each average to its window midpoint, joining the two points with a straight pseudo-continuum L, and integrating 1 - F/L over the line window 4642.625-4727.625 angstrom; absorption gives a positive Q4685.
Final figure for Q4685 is 2.8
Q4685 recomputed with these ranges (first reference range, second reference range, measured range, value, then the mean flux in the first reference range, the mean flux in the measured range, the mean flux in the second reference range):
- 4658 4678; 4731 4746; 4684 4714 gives -0.4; 19.1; 19.4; 19.4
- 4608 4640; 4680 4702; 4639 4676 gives 1.6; 20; 19.2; 20.1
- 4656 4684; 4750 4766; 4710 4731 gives -0.6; 19.6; 20.3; 19.9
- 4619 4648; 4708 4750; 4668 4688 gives 0.6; 20.1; 19.3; 19.7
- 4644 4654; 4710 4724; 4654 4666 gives -1.1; 17.8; 19.9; 20.4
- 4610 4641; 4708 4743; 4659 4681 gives 1.4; 20.3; 18.9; 19.9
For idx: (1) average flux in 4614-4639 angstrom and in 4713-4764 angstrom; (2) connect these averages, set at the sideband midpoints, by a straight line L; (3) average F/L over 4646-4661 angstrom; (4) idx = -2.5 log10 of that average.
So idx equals 0.05 mag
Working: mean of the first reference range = 20.3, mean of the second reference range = 19.9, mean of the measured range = 19.3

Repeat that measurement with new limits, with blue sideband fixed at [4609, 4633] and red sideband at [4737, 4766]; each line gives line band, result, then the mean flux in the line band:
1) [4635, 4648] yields 0.023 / 19.5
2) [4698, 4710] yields 0.052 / 18.9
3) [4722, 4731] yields -0.039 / 20.5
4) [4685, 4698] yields -0.027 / 20.3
